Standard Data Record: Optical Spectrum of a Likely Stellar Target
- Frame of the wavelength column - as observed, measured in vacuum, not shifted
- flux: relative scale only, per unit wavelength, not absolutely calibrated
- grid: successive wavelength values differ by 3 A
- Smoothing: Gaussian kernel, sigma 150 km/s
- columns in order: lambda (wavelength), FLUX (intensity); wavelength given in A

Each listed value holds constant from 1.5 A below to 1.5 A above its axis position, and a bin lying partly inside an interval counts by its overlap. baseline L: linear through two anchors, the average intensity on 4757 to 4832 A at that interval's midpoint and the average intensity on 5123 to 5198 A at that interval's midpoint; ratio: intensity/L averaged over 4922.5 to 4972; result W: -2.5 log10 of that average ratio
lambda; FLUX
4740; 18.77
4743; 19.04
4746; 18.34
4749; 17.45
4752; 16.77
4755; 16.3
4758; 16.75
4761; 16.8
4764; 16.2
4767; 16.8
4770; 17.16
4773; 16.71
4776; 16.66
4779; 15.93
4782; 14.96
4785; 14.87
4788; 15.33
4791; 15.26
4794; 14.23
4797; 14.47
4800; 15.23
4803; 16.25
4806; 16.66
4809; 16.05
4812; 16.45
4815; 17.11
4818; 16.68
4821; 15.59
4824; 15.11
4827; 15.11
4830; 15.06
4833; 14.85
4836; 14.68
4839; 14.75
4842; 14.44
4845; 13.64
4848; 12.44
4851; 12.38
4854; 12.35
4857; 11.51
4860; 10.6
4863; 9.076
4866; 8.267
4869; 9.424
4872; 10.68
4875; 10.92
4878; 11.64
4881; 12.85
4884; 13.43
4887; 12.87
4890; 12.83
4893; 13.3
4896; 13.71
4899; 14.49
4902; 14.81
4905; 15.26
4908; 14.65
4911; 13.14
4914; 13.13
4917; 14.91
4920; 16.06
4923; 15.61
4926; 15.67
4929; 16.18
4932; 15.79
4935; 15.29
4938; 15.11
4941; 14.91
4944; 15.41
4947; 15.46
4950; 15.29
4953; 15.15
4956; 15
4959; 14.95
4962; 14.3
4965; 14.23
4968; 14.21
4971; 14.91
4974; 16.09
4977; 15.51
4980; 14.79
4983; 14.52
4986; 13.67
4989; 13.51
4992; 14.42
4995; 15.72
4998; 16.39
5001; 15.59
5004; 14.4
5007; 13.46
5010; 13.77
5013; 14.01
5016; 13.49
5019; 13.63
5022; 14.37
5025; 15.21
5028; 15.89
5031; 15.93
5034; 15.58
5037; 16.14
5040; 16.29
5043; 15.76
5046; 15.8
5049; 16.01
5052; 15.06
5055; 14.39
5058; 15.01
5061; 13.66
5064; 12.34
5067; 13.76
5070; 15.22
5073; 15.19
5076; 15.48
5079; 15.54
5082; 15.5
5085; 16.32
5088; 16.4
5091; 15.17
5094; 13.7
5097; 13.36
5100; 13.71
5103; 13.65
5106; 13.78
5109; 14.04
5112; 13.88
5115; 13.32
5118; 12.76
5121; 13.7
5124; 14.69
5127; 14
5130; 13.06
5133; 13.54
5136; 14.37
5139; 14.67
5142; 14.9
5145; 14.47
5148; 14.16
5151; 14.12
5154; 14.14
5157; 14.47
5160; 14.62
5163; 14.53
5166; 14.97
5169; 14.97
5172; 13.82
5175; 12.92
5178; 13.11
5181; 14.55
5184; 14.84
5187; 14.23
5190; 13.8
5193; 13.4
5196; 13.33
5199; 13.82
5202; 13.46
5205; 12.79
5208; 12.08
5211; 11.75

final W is 0.00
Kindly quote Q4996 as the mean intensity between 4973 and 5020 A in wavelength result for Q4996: 14.6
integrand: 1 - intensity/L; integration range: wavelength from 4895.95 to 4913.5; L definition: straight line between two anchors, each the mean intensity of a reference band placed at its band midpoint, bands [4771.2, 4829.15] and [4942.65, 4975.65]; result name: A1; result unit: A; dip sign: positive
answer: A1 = 1.1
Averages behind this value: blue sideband 15.7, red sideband 15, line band 14.3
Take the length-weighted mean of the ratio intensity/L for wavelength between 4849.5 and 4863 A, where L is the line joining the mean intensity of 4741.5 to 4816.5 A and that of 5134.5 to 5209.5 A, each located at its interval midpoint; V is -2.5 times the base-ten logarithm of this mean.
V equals 0.36 mag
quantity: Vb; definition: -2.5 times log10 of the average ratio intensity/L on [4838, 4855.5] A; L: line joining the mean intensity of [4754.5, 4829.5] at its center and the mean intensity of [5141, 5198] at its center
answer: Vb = 0.179 mag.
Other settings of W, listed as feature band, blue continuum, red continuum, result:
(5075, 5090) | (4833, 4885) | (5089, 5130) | -0.16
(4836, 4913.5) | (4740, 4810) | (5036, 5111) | 0.25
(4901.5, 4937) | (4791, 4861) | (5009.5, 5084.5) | -0.02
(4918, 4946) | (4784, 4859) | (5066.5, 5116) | -0.06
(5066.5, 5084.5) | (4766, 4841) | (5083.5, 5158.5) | -0.06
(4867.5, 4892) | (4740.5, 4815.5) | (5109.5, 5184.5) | 0.31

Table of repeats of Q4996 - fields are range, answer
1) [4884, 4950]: 14.7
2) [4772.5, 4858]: 15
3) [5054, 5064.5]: 14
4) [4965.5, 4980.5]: 15.1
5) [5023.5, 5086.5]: 15.2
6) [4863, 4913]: 12.5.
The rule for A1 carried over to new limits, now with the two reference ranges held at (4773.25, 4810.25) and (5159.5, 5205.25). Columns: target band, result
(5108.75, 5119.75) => 0.6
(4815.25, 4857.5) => 2.8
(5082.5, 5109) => -0.4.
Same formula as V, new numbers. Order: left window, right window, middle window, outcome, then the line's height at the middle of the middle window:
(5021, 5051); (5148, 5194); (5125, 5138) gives 0.06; 14.6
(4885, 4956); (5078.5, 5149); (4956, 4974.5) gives -0.01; 14.6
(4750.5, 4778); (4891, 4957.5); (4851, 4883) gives 0.39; 15.5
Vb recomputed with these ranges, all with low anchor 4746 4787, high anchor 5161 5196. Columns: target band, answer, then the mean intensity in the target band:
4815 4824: 0.00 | 16.1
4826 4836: 0.08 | 15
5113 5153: 0.03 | 14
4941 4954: 0.01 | 15.3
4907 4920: 0.11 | 14.2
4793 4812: 0.05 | 15.6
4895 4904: 0.09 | 14.4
